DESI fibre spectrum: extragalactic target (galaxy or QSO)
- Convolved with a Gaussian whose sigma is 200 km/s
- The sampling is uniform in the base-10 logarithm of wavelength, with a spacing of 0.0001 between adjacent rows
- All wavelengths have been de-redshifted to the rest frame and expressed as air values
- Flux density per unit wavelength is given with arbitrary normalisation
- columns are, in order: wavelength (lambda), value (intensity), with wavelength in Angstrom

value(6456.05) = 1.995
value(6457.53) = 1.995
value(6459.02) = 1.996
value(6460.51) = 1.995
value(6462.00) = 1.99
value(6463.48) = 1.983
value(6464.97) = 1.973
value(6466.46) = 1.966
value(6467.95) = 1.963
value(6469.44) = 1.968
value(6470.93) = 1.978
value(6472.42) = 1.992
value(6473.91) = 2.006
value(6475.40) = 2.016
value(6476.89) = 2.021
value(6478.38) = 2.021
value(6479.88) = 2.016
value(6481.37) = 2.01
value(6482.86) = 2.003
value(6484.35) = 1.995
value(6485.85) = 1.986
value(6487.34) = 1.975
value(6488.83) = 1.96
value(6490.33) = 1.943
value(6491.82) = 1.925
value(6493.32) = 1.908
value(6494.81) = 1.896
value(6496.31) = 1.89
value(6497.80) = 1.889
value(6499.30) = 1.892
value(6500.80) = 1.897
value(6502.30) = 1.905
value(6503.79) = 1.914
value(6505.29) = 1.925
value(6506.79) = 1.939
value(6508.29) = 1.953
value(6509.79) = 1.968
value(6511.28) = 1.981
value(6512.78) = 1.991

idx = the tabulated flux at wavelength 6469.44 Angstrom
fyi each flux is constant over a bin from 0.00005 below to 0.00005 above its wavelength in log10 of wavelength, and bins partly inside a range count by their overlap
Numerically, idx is 1.968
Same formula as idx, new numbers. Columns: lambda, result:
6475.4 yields 2.016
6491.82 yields 1.925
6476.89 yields 2.021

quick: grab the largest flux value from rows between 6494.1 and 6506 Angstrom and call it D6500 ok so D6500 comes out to 1.925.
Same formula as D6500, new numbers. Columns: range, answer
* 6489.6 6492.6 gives 1.943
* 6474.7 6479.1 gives 2.021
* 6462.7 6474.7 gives 2.006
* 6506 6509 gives 1.953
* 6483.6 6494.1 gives 1.995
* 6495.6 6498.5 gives 1.89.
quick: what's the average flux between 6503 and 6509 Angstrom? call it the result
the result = 1.93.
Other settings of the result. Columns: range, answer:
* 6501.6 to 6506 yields 1.92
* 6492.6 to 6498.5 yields 1.9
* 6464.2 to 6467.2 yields 1.97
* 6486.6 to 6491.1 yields 1.96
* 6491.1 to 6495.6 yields 1.91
